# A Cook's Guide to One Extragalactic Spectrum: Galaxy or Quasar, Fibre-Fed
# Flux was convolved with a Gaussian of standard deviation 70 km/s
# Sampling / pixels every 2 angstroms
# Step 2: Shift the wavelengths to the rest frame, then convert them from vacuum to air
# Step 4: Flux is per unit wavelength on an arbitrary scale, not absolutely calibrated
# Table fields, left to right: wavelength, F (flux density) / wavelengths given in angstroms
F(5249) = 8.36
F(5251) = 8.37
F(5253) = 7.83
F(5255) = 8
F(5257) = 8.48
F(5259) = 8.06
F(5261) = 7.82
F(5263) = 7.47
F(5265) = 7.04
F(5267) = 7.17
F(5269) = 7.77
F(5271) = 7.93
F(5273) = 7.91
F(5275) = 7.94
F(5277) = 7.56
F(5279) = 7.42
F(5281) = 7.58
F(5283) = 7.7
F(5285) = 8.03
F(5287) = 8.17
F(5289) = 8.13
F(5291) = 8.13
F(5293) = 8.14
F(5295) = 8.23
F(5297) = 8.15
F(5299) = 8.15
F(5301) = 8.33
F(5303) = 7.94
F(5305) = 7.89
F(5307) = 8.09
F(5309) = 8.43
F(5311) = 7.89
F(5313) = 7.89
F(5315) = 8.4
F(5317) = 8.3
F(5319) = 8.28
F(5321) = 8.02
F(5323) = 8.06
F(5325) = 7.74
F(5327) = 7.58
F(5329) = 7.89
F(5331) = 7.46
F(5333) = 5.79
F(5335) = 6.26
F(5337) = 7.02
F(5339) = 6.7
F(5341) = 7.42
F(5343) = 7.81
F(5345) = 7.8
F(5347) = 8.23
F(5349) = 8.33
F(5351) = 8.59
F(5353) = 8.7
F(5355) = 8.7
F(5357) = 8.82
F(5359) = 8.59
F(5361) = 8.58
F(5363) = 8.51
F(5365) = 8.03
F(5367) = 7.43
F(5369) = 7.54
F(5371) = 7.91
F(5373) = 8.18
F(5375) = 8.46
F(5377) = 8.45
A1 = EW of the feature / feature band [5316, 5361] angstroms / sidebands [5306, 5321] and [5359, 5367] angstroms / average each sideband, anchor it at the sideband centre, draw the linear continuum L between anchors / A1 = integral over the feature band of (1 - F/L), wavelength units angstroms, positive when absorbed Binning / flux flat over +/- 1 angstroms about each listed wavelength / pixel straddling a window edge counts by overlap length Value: 2.1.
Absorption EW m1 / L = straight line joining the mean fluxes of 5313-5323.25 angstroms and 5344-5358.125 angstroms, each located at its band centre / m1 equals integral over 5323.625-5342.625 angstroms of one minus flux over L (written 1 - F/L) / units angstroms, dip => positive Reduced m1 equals 2.7 angstroms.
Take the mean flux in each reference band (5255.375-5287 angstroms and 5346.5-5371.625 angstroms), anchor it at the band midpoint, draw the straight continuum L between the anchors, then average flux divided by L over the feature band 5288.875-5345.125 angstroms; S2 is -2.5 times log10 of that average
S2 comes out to 0.03 mag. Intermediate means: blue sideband 7.74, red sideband 8.31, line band 7.78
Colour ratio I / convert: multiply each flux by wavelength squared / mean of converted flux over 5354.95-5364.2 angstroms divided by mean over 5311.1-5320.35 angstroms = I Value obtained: 1.07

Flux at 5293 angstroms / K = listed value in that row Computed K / 8.14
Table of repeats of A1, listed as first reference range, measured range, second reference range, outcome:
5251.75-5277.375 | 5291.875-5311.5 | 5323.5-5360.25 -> -0.9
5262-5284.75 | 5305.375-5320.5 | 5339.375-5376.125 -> -0.6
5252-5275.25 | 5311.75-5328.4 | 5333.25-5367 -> -0.3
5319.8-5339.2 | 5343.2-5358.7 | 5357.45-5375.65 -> -1.3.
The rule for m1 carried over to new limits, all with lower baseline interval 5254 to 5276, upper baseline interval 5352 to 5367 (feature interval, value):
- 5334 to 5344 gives 1.6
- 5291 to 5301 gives -0.2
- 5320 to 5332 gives 0.6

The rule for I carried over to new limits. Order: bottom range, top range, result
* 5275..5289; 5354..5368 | 1.11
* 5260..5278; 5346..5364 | 1.16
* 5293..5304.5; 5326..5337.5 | 0.87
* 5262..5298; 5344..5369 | 1.10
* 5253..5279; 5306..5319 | 1.07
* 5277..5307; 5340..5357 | 1.05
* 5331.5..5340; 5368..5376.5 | 1.25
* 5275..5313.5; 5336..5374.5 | 1.03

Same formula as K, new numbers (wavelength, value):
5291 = 8.13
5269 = 7.77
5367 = 7.43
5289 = 8.13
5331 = 7.46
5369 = 7.54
